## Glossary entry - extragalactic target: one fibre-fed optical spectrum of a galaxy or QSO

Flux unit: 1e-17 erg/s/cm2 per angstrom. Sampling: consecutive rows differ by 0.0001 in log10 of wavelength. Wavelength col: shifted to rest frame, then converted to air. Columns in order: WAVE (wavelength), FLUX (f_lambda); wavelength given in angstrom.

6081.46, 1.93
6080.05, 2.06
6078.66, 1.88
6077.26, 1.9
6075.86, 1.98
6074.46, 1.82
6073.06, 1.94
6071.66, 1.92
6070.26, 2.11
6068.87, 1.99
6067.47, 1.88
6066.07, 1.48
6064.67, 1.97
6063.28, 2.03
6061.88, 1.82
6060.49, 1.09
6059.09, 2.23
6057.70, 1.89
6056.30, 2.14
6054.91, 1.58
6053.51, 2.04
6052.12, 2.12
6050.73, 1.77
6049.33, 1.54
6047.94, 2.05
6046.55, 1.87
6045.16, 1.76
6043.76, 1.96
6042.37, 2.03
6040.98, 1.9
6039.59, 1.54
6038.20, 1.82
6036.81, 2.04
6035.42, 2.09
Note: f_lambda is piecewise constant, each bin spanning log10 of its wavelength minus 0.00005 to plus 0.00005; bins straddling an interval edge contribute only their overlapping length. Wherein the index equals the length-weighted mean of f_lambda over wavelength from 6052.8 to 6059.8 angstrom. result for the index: 1.97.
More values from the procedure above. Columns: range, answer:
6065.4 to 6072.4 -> 1.88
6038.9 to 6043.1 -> 1.83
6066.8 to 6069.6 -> 1.94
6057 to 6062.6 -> 1.76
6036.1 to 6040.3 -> 1.8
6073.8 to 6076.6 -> 1.9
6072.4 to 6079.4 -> 1.91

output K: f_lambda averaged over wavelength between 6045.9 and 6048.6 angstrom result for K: 1.96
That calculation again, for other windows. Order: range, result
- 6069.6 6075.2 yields 1.94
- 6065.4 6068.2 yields 1.68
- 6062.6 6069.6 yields 1.87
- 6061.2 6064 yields 1.93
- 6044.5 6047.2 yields 1.82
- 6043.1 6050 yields 1.84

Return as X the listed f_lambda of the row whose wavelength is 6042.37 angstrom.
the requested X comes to 2.03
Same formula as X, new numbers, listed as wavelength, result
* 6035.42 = 2.09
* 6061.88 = 1.82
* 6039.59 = 1.54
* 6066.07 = 1.48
